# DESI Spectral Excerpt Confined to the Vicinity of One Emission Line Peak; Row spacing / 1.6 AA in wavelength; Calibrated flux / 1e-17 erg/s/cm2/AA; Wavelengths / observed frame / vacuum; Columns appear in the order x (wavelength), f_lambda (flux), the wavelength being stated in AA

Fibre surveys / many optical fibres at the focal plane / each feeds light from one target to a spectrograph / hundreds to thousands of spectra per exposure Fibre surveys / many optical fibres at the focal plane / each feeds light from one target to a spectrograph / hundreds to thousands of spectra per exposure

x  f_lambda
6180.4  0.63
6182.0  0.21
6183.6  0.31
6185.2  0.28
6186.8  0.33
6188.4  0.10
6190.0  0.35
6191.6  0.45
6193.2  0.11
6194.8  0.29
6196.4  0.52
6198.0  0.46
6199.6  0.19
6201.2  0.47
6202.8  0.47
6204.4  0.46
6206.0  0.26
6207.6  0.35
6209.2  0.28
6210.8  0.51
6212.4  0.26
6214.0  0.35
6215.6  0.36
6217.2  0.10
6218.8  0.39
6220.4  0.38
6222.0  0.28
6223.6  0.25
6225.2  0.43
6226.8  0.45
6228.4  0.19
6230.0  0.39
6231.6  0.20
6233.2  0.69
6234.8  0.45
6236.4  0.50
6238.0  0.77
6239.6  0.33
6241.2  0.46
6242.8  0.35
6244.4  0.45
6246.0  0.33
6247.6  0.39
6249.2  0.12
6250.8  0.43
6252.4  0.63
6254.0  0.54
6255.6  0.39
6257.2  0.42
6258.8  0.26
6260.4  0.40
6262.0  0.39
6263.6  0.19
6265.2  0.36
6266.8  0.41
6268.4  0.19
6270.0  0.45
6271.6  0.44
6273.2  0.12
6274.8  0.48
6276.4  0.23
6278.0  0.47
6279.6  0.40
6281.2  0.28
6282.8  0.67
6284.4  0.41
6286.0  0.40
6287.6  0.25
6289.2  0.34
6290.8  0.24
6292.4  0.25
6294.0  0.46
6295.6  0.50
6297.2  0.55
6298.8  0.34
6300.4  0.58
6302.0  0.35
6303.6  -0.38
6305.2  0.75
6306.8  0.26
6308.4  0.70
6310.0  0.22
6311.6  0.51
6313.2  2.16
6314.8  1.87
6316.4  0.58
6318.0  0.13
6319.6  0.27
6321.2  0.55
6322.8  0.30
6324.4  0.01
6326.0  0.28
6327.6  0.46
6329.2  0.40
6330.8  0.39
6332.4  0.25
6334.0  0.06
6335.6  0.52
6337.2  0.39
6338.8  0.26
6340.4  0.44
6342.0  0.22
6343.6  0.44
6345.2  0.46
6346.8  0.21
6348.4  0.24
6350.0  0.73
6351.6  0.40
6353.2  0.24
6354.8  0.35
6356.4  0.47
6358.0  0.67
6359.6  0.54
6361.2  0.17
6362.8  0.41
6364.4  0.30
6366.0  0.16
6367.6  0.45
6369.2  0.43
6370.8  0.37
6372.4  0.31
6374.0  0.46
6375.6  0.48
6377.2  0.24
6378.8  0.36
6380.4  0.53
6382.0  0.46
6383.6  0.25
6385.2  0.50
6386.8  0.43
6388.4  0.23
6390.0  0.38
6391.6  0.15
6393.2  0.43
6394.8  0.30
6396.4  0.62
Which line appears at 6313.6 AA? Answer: H-beta 4861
